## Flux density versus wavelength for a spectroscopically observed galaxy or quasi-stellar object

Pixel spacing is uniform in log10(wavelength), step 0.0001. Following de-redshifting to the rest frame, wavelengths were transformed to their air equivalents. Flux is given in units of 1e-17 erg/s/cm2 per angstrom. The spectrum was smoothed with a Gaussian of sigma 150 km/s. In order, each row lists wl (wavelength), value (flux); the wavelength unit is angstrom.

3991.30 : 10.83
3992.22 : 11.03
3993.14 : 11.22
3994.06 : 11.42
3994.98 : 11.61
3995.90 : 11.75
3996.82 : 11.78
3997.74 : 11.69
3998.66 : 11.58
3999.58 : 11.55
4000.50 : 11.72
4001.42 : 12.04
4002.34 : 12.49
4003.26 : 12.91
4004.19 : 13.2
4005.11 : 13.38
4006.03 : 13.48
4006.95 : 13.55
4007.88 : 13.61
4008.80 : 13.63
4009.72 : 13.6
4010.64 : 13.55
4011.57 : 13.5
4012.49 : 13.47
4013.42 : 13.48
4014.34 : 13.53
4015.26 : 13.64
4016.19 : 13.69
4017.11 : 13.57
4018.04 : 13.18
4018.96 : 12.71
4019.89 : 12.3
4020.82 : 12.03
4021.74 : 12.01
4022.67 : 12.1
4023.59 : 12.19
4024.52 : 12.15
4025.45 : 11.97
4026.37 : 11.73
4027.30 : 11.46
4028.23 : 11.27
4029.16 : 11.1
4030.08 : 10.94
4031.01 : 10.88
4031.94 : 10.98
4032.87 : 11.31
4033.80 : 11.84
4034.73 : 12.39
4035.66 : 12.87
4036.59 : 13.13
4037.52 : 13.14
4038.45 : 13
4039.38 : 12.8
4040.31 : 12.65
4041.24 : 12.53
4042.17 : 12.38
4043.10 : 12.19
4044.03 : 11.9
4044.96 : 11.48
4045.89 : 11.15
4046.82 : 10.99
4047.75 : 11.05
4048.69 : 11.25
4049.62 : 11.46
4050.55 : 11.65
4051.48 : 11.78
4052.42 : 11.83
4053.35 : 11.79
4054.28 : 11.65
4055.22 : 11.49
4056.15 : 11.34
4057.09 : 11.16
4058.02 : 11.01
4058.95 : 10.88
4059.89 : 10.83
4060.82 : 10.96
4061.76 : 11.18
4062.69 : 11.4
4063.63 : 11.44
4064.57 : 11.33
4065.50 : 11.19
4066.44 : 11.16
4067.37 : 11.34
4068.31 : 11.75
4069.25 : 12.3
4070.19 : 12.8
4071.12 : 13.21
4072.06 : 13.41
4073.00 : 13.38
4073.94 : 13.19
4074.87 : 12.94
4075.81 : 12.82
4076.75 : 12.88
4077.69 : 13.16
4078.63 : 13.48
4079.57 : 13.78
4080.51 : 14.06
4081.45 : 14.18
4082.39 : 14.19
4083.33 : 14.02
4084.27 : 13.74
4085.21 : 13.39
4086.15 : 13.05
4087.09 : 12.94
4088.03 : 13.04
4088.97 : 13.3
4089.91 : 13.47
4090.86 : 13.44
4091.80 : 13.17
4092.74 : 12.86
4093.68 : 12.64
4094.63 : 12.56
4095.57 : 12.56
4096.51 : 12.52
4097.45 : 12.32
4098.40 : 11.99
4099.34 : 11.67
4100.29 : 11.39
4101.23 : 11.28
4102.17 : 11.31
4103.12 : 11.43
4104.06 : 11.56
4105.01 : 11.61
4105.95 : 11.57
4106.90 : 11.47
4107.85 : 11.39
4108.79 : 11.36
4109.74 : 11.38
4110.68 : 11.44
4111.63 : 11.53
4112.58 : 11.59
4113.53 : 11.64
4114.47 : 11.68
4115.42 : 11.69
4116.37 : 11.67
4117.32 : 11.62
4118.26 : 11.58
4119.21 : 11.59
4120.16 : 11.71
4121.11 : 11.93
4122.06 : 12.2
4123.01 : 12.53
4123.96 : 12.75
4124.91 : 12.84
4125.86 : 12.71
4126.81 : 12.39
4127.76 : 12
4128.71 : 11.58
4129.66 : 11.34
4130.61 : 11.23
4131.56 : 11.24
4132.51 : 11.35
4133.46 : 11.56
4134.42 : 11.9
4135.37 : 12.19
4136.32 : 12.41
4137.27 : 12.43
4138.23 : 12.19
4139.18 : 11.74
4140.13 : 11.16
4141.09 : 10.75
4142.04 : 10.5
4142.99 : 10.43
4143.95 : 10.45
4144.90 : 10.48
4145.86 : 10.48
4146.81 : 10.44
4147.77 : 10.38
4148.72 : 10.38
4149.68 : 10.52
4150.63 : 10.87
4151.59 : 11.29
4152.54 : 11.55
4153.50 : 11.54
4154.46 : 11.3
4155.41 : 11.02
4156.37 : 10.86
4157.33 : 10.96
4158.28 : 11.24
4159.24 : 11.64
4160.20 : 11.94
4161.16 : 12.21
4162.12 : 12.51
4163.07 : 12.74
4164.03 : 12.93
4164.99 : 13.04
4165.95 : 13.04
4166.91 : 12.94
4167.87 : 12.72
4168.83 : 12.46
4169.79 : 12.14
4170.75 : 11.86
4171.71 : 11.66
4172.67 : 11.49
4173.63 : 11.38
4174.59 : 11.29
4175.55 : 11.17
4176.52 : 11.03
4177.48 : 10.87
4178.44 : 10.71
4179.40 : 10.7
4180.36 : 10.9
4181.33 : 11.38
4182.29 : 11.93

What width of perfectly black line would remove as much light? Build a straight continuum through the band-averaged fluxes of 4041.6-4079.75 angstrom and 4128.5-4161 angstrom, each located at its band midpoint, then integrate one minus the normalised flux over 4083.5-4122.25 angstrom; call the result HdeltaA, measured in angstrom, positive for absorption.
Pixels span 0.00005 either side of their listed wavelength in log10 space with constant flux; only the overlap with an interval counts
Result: -1.9 angstrom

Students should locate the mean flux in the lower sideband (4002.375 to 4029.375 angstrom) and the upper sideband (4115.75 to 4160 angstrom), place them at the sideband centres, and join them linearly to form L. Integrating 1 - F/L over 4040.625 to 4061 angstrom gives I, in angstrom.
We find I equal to 1.5 angstrom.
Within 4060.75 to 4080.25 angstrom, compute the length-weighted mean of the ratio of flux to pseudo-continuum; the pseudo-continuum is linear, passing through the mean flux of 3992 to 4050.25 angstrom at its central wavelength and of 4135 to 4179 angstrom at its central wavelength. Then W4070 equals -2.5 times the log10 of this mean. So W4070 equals -0.03 mag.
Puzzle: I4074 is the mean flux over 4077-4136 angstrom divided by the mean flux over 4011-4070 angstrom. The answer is 1.0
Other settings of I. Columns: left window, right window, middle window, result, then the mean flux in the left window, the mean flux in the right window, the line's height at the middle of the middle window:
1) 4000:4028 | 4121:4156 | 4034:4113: -0.3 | 12.8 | 11.5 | 12.2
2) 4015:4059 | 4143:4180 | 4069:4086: -2.3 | 12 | 11.5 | 11.8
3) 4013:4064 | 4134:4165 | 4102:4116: 0.1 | 11.9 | 11.4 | 11.6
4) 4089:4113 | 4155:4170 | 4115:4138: 0.2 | 12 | 12.2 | 12.1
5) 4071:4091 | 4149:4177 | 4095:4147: 4.0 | 13.4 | 11.8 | 12.6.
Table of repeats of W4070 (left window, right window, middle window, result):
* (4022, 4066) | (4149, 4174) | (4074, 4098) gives -0.13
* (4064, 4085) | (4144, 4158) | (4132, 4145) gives -0.02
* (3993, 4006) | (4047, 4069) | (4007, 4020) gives -0.13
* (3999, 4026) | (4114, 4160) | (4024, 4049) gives 0.07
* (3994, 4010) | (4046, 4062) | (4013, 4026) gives -0.06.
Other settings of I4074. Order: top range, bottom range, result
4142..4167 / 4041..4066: 1.00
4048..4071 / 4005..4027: 0.88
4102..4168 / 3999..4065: 0.96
